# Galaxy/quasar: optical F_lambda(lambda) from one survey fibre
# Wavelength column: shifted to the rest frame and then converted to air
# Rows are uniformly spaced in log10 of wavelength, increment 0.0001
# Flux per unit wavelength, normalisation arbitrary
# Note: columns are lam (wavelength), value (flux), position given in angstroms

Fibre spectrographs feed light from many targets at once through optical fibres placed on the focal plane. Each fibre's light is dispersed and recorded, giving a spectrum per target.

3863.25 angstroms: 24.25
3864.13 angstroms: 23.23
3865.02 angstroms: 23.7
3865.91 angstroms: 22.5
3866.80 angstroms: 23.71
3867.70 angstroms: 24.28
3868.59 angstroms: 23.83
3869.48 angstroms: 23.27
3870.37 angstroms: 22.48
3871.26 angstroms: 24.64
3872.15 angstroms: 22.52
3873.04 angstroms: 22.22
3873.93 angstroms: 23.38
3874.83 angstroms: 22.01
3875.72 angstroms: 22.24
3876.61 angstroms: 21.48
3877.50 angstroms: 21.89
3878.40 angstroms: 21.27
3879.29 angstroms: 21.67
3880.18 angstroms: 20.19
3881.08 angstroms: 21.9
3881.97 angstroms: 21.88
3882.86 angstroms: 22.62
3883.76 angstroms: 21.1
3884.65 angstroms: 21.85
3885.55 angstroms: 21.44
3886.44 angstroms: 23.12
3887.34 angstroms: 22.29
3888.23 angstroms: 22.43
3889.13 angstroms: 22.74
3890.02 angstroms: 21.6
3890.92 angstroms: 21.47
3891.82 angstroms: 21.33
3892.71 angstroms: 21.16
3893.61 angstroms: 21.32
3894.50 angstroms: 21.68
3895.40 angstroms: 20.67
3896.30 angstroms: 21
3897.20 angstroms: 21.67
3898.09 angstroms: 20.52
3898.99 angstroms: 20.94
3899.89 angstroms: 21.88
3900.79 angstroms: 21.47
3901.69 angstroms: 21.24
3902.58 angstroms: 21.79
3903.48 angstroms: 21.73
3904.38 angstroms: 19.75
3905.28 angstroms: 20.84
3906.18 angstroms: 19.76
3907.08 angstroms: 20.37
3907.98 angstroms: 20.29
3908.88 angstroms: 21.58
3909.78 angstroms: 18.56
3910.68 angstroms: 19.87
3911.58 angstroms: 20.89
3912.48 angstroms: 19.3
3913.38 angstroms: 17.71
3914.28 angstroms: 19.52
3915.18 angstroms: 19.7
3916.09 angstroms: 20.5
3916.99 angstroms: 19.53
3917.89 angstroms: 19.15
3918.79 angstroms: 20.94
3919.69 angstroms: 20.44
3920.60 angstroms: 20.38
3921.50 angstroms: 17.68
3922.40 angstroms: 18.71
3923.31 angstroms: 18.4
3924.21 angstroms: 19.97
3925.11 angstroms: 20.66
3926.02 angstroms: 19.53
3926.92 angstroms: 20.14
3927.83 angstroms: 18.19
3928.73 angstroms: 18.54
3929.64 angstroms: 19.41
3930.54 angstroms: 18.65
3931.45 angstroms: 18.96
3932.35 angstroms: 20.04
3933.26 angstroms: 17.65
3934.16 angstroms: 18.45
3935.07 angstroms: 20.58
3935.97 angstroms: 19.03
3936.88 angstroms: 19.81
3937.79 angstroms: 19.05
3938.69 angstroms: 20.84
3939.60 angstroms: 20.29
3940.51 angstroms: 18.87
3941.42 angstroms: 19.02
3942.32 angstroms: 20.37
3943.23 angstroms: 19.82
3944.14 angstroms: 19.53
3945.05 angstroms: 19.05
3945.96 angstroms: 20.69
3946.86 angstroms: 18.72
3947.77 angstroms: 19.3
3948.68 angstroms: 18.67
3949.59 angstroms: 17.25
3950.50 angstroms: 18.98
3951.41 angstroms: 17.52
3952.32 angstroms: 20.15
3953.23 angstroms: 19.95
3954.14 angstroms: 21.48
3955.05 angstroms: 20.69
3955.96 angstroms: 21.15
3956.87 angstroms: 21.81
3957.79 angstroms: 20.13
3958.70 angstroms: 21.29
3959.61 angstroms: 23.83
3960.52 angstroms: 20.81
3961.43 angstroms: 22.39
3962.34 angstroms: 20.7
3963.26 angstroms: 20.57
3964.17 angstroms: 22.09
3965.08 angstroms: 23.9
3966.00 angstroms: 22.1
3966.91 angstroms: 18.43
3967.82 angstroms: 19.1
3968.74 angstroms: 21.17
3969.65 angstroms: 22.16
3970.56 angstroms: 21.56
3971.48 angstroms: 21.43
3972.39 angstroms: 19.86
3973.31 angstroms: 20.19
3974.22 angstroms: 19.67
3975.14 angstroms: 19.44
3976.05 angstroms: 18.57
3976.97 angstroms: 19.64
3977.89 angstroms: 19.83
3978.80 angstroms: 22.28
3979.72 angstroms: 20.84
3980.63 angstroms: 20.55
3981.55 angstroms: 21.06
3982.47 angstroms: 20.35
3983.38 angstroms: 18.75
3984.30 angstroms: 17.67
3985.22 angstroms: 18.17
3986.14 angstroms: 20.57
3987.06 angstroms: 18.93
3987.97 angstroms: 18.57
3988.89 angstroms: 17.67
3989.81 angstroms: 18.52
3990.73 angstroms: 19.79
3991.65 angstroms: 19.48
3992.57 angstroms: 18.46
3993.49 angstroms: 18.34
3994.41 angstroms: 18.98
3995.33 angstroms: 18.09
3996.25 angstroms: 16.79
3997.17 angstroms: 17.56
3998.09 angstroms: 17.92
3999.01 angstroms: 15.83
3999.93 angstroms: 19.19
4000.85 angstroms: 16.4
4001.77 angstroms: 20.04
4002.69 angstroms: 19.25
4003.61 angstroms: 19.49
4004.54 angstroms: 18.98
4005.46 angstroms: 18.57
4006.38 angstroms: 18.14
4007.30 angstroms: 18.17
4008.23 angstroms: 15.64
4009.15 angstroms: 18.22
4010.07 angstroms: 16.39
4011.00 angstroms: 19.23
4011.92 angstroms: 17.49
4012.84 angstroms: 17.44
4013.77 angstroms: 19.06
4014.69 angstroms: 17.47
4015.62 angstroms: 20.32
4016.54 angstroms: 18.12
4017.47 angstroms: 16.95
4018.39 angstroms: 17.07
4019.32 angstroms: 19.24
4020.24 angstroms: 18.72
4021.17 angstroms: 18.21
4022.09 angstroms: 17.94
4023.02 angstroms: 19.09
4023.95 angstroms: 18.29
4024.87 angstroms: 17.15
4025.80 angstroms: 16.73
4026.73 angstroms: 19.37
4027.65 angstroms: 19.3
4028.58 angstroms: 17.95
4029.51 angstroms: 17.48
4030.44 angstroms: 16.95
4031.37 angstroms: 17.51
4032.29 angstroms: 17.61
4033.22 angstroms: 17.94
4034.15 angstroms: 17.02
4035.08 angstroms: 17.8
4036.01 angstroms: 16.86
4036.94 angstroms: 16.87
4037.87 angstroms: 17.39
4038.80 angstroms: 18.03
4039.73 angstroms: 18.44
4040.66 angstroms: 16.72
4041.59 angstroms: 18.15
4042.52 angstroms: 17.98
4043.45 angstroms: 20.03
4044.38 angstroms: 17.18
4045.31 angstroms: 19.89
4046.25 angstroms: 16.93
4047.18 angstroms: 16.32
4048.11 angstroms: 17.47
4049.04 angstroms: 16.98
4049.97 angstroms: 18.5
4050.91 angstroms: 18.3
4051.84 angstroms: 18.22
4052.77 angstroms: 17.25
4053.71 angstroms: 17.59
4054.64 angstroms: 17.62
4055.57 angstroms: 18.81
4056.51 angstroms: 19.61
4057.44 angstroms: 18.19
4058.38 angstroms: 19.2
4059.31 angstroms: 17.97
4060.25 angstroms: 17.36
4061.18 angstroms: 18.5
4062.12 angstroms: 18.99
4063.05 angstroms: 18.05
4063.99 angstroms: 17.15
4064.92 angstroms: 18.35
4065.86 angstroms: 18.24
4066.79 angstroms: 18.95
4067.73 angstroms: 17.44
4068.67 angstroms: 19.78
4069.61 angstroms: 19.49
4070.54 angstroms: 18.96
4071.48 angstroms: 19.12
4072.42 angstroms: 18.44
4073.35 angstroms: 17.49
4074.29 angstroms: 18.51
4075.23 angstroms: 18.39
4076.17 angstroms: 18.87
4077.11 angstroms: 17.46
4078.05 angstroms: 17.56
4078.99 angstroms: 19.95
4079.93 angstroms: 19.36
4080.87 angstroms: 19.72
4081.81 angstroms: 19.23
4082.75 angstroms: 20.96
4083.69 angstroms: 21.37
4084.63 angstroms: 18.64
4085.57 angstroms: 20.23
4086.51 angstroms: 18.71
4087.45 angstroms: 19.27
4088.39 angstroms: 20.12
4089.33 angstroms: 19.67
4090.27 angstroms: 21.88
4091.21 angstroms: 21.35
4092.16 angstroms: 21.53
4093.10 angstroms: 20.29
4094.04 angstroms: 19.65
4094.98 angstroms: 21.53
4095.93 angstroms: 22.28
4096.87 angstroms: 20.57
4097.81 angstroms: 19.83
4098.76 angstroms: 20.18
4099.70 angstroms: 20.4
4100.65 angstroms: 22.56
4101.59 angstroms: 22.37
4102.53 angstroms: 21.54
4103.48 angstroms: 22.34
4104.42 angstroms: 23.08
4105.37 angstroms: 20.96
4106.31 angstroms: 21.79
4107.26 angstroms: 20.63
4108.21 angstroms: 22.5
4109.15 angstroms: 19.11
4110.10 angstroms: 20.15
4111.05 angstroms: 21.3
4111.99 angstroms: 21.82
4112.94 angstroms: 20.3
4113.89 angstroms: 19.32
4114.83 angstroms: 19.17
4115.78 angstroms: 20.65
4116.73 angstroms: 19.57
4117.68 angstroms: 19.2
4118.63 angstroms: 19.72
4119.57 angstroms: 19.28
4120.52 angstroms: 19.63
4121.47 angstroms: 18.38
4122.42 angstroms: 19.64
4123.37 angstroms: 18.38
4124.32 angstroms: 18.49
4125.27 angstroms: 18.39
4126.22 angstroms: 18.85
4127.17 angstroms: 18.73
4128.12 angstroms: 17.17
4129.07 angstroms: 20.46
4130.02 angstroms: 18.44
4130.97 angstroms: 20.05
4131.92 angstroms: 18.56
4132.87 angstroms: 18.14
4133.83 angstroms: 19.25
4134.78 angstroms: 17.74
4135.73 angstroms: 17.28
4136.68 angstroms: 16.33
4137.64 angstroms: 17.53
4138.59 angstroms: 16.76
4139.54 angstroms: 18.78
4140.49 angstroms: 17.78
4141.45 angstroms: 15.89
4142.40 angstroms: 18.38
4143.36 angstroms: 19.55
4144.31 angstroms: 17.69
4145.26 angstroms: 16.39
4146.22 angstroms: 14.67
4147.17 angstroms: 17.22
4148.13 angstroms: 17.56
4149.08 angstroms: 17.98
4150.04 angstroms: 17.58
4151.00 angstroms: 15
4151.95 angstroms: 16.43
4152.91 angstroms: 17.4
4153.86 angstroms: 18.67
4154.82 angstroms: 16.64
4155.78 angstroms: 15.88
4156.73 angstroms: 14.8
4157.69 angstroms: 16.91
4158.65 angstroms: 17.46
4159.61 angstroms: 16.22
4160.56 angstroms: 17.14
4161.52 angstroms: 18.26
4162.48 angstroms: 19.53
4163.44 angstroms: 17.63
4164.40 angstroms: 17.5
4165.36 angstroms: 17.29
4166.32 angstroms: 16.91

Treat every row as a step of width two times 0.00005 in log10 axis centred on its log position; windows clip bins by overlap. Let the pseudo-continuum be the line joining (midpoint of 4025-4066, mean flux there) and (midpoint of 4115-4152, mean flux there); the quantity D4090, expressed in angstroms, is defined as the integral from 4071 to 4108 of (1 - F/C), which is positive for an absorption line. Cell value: -4.5 angstroms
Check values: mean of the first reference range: 17.9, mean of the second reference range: 18.2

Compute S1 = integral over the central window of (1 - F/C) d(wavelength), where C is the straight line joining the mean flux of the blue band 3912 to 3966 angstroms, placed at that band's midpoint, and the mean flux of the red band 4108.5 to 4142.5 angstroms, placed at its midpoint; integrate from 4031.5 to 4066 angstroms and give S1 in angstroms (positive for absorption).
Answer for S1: 2.4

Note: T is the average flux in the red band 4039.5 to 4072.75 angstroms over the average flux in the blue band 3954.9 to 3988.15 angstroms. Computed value 0.89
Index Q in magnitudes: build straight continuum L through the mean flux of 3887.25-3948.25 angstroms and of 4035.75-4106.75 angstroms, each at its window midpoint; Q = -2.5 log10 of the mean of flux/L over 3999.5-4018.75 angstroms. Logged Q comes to 0.08 mag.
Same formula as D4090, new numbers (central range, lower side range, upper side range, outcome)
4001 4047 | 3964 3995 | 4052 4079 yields 2.59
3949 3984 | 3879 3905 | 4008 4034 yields -1.94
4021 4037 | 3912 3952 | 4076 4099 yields 1.59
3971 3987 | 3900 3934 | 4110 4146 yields -0.36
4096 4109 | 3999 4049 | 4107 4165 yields -2.31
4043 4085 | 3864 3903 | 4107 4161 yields 1.82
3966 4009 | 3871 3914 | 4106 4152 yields 2.35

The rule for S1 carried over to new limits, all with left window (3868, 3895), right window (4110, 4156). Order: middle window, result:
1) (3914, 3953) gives 3.59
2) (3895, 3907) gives 0.45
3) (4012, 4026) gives 1.34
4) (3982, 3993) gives 0.86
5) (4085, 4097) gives -1.00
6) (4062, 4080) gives 0.71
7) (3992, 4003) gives 1.24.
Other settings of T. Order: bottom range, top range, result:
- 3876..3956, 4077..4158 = 0.95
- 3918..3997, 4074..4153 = 0.98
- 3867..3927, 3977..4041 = 0.87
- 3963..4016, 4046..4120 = 1.02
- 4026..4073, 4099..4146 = 1.07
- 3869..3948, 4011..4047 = 0.87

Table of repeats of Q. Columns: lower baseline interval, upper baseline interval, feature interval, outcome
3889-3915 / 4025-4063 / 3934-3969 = -0.02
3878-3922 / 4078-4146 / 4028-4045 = 0.14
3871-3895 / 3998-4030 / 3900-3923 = 0.06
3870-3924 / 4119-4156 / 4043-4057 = 0.06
